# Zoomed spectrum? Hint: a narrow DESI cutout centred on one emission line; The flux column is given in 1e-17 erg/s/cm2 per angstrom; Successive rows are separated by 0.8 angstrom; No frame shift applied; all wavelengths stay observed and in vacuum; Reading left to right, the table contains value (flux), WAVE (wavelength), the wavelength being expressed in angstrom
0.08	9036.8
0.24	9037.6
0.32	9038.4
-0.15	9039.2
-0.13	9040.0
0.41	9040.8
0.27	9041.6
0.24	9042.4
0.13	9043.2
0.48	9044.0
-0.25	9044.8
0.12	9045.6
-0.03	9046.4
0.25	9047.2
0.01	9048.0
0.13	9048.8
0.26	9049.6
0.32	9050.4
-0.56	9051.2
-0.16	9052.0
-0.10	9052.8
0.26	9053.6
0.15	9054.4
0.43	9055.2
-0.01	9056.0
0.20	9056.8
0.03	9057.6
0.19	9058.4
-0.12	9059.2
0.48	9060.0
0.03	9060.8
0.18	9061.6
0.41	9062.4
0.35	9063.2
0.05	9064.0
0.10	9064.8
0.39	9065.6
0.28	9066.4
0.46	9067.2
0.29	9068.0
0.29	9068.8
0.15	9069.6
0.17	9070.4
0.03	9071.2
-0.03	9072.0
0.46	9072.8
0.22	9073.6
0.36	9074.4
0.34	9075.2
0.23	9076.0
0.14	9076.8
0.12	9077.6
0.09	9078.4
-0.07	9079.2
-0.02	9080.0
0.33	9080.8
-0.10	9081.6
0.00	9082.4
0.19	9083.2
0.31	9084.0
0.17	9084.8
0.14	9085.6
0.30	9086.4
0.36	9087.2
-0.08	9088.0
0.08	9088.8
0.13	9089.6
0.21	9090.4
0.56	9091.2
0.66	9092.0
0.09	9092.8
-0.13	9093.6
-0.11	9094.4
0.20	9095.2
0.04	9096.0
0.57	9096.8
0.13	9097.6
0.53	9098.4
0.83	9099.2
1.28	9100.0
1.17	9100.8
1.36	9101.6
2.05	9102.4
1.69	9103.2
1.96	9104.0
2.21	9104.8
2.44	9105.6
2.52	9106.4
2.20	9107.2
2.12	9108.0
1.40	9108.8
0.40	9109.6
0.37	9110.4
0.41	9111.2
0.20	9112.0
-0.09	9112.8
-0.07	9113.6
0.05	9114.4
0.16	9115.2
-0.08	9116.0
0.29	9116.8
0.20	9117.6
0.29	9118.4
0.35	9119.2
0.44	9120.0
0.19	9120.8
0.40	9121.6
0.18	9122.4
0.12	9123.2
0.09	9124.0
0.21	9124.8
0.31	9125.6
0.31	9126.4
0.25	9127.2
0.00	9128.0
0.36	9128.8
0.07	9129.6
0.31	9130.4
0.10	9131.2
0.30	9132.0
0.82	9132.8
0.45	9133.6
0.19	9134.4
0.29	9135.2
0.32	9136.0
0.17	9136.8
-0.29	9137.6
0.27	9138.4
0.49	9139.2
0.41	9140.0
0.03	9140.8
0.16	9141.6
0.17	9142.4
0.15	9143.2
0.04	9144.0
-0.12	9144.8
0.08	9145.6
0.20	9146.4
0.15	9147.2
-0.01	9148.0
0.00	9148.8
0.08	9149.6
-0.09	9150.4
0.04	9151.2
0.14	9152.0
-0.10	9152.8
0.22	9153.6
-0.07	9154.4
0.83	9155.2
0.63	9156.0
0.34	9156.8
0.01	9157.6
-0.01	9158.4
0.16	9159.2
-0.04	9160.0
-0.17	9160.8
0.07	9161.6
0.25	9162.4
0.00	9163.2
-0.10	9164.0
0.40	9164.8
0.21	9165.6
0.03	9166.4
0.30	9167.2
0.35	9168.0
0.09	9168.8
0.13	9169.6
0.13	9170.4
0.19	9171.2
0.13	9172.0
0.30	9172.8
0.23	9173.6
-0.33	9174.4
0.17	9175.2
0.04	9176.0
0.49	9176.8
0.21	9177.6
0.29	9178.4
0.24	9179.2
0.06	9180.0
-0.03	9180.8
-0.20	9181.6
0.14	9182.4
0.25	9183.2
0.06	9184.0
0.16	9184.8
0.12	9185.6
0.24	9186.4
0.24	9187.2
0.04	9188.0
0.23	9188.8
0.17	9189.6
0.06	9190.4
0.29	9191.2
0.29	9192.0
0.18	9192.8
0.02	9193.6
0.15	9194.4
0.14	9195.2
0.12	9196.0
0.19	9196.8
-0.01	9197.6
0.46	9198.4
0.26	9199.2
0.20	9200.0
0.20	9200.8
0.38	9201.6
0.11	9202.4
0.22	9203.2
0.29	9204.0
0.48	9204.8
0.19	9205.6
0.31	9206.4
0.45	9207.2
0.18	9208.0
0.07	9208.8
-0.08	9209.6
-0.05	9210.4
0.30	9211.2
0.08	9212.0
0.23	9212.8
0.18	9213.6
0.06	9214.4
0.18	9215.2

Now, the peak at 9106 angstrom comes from [O III] 5007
